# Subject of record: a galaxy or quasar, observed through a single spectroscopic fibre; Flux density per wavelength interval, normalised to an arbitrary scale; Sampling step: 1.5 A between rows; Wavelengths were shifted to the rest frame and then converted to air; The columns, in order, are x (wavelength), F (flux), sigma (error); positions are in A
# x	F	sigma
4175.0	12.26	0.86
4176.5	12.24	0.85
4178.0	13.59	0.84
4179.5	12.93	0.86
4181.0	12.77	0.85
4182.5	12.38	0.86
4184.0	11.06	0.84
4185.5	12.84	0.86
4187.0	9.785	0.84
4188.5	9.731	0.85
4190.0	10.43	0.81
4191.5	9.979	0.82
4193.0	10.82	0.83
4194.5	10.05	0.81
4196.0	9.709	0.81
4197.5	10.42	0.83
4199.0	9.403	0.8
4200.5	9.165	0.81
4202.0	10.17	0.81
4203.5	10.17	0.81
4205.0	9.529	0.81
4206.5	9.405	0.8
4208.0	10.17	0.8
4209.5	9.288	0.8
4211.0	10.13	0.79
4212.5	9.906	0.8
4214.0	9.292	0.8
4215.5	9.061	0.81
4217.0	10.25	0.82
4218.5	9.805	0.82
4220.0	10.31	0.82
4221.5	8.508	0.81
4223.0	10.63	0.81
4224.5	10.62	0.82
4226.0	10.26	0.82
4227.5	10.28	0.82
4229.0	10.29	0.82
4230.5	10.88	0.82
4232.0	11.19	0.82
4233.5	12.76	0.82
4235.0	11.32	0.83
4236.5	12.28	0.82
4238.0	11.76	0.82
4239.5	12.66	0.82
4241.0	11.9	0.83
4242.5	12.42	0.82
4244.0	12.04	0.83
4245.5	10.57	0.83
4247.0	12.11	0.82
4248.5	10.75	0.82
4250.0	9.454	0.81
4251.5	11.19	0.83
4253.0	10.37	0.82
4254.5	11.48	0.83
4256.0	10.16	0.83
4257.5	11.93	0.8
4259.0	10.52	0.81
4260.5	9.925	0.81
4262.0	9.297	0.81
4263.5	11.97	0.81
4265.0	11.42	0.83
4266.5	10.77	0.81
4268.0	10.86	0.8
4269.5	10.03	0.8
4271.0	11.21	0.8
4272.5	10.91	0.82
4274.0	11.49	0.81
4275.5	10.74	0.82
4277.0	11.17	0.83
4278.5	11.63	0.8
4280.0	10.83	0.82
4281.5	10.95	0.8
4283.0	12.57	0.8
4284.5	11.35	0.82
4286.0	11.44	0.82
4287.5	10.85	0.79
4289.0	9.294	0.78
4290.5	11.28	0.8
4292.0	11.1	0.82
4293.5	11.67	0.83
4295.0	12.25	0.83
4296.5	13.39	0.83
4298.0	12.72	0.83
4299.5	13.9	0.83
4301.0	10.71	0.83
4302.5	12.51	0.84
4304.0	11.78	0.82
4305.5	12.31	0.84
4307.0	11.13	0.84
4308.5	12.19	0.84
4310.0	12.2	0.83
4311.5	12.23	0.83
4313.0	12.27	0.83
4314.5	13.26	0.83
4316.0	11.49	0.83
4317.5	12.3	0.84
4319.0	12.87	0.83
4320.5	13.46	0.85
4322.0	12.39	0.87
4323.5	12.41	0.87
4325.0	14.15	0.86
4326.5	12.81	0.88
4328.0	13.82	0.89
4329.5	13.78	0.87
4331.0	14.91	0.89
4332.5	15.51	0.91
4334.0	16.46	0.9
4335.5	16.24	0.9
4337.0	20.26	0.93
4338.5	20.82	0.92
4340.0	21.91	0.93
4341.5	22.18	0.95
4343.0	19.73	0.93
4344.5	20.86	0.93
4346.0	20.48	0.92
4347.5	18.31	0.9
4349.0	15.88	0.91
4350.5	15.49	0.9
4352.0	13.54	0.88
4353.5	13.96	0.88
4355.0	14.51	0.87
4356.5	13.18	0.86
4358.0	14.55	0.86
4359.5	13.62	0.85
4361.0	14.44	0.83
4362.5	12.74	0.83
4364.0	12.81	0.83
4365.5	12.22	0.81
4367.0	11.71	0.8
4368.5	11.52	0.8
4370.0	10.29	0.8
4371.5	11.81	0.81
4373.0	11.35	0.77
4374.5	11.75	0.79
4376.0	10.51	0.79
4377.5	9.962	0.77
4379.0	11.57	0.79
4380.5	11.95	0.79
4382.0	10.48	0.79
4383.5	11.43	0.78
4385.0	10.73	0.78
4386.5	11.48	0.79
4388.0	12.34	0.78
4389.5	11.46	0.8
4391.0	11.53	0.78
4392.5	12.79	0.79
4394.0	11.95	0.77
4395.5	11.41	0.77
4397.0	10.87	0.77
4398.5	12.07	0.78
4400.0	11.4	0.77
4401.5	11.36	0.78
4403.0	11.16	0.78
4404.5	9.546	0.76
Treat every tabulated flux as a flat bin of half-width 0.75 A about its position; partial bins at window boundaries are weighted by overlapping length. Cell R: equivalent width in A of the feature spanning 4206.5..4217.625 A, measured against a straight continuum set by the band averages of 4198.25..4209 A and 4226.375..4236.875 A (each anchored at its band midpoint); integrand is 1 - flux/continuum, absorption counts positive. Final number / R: 0.5 A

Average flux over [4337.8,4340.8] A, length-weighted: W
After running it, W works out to 21.4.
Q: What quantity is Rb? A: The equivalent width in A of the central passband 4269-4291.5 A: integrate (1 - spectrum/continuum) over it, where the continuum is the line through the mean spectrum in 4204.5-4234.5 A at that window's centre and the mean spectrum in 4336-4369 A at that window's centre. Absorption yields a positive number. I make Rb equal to 3.2 A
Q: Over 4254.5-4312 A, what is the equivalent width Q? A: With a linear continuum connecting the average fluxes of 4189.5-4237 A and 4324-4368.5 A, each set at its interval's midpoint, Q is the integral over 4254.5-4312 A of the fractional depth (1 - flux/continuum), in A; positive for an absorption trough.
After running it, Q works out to 7.7 A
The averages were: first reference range 10.2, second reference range 15.8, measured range 11.4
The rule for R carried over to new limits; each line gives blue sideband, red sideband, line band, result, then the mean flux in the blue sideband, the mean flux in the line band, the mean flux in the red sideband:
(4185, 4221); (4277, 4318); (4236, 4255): -1.16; 9.96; 11.4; 11.8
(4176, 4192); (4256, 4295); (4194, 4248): 4.03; 11.6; 10.5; 11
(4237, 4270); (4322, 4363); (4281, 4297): 2.02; 11.1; 11.4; 16.1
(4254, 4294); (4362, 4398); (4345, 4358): -4.95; 11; 15.7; 11.5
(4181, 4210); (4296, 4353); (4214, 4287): 7.51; 10.3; 10.9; 14.8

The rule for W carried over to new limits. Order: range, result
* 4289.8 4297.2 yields 11.9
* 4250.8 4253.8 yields 10.8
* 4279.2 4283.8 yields 11.5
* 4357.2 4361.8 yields 14.2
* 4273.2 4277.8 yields 11.1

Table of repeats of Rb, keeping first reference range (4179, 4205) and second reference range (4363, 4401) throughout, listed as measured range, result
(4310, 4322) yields -1.4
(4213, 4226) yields 1.1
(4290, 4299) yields -0.8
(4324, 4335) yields -3.1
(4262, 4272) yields 0.1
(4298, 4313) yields -1.3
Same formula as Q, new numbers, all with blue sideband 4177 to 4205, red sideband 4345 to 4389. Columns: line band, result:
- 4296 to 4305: -0.24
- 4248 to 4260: 0.91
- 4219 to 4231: 1.11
